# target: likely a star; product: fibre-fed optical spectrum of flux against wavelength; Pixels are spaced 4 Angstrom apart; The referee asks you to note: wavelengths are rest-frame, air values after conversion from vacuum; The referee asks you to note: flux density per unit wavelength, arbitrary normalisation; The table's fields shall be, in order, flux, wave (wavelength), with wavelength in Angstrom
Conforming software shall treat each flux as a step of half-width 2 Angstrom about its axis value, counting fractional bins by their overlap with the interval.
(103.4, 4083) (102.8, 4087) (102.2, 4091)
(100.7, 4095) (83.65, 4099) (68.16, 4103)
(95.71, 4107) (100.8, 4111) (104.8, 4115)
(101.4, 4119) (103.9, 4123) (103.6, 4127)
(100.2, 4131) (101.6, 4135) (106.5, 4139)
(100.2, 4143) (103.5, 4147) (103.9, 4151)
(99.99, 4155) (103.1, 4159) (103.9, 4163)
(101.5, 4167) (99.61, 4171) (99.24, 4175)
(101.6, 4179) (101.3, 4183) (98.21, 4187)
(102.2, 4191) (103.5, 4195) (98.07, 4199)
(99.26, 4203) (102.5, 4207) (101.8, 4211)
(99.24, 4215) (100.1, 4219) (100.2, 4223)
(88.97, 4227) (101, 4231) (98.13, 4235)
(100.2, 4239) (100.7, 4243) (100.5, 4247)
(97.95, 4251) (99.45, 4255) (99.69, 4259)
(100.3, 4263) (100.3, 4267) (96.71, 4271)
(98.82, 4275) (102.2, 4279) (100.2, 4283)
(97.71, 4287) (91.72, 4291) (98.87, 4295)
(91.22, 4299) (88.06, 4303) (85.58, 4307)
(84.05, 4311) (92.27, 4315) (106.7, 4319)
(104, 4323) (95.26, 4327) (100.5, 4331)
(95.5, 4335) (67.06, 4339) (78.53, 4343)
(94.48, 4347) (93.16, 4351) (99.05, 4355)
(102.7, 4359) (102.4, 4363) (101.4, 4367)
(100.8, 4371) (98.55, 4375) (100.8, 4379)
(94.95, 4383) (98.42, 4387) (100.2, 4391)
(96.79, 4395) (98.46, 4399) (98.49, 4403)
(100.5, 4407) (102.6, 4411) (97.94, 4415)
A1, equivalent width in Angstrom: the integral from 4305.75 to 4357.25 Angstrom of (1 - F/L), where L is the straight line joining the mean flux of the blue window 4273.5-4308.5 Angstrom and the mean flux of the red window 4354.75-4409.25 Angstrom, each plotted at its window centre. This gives 2.6 Angstrom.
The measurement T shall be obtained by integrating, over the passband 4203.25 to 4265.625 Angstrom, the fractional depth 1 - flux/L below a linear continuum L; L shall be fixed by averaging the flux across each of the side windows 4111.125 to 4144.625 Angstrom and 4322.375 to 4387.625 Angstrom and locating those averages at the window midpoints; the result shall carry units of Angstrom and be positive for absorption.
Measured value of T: -0.04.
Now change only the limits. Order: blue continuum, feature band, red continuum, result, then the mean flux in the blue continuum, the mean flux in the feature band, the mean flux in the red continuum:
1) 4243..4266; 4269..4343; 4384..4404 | 4.0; 99.7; 93.8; 98.3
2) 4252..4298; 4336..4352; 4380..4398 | 2.4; 98.5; 83.5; 97.8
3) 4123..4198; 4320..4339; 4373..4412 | 0.7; 102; 95.9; 98.9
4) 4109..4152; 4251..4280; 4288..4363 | -1.0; 103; 99.4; 93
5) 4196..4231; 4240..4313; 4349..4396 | 2.0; 99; 96.4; 99.2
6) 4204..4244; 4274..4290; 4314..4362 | -0.4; 99.2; 99.3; 94.3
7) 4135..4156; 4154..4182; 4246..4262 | 0.2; 103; 101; 99.4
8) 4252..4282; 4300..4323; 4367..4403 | 1.6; 99.6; 92.4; 98.8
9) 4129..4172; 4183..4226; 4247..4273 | 0.2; 102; 100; 99.2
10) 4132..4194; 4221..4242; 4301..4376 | 0.2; 102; 97.8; 94.2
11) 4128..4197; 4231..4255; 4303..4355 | -0.7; 102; 99.6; 91.6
